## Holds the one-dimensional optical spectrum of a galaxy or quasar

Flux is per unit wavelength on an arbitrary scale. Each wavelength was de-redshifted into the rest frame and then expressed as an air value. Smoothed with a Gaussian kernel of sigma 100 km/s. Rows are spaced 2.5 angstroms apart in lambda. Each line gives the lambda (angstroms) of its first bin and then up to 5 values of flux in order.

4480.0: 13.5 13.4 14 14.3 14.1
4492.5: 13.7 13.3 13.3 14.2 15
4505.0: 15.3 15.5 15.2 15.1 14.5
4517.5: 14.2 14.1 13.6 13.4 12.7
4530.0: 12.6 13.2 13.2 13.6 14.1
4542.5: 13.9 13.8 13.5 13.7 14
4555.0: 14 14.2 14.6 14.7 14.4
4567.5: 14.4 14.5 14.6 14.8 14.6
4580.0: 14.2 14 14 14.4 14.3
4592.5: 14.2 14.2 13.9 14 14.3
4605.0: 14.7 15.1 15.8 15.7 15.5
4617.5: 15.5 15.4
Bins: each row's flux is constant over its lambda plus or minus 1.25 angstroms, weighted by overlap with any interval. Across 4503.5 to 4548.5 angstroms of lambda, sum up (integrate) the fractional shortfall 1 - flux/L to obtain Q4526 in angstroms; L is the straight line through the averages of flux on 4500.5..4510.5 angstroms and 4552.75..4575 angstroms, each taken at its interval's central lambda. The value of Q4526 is 2.8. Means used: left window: 15.2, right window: 14.4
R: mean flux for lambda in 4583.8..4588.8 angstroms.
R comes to 14.2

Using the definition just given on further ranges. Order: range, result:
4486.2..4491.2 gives 14.2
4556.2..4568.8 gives 14.5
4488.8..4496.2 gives 13.7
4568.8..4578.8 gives 14.6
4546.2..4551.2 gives 13.6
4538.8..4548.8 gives 13.8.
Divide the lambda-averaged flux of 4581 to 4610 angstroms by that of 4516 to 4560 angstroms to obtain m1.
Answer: 1.0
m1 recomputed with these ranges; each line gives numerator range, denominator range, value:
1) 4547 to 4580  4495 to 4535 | 1.02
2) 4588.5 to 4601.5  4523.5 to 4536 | 1.08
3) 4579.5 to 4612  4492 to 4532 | 1.02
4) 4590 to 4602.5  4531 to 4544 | 1.04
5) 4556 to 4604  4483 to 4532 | 1.02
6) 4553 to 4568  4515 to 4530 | 1.06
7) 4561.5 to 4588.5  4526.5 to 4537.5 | 1.11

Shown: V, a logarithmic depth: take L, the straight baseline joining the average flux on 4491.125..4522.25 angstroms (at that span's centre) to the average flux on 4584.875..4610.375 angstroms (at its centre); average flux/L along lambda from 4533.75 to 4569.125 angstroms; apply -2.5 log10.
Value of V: 0.03 mag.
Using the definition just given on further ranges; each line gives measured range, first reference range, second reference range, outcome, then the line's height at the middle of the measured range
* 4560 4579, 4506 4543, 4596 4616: -0.01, 14.4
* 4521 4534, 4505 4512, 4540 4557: 0.12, 14.6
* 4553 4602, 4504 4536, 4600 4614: 0.03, 14.7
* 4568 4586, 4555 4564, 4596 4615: 0.01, 14.6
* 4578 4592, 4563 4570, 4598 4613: 0.03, 14.6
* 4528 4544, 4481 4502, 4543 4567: 0.05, 14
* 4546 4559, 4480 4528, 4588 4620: 0.04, 14.5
